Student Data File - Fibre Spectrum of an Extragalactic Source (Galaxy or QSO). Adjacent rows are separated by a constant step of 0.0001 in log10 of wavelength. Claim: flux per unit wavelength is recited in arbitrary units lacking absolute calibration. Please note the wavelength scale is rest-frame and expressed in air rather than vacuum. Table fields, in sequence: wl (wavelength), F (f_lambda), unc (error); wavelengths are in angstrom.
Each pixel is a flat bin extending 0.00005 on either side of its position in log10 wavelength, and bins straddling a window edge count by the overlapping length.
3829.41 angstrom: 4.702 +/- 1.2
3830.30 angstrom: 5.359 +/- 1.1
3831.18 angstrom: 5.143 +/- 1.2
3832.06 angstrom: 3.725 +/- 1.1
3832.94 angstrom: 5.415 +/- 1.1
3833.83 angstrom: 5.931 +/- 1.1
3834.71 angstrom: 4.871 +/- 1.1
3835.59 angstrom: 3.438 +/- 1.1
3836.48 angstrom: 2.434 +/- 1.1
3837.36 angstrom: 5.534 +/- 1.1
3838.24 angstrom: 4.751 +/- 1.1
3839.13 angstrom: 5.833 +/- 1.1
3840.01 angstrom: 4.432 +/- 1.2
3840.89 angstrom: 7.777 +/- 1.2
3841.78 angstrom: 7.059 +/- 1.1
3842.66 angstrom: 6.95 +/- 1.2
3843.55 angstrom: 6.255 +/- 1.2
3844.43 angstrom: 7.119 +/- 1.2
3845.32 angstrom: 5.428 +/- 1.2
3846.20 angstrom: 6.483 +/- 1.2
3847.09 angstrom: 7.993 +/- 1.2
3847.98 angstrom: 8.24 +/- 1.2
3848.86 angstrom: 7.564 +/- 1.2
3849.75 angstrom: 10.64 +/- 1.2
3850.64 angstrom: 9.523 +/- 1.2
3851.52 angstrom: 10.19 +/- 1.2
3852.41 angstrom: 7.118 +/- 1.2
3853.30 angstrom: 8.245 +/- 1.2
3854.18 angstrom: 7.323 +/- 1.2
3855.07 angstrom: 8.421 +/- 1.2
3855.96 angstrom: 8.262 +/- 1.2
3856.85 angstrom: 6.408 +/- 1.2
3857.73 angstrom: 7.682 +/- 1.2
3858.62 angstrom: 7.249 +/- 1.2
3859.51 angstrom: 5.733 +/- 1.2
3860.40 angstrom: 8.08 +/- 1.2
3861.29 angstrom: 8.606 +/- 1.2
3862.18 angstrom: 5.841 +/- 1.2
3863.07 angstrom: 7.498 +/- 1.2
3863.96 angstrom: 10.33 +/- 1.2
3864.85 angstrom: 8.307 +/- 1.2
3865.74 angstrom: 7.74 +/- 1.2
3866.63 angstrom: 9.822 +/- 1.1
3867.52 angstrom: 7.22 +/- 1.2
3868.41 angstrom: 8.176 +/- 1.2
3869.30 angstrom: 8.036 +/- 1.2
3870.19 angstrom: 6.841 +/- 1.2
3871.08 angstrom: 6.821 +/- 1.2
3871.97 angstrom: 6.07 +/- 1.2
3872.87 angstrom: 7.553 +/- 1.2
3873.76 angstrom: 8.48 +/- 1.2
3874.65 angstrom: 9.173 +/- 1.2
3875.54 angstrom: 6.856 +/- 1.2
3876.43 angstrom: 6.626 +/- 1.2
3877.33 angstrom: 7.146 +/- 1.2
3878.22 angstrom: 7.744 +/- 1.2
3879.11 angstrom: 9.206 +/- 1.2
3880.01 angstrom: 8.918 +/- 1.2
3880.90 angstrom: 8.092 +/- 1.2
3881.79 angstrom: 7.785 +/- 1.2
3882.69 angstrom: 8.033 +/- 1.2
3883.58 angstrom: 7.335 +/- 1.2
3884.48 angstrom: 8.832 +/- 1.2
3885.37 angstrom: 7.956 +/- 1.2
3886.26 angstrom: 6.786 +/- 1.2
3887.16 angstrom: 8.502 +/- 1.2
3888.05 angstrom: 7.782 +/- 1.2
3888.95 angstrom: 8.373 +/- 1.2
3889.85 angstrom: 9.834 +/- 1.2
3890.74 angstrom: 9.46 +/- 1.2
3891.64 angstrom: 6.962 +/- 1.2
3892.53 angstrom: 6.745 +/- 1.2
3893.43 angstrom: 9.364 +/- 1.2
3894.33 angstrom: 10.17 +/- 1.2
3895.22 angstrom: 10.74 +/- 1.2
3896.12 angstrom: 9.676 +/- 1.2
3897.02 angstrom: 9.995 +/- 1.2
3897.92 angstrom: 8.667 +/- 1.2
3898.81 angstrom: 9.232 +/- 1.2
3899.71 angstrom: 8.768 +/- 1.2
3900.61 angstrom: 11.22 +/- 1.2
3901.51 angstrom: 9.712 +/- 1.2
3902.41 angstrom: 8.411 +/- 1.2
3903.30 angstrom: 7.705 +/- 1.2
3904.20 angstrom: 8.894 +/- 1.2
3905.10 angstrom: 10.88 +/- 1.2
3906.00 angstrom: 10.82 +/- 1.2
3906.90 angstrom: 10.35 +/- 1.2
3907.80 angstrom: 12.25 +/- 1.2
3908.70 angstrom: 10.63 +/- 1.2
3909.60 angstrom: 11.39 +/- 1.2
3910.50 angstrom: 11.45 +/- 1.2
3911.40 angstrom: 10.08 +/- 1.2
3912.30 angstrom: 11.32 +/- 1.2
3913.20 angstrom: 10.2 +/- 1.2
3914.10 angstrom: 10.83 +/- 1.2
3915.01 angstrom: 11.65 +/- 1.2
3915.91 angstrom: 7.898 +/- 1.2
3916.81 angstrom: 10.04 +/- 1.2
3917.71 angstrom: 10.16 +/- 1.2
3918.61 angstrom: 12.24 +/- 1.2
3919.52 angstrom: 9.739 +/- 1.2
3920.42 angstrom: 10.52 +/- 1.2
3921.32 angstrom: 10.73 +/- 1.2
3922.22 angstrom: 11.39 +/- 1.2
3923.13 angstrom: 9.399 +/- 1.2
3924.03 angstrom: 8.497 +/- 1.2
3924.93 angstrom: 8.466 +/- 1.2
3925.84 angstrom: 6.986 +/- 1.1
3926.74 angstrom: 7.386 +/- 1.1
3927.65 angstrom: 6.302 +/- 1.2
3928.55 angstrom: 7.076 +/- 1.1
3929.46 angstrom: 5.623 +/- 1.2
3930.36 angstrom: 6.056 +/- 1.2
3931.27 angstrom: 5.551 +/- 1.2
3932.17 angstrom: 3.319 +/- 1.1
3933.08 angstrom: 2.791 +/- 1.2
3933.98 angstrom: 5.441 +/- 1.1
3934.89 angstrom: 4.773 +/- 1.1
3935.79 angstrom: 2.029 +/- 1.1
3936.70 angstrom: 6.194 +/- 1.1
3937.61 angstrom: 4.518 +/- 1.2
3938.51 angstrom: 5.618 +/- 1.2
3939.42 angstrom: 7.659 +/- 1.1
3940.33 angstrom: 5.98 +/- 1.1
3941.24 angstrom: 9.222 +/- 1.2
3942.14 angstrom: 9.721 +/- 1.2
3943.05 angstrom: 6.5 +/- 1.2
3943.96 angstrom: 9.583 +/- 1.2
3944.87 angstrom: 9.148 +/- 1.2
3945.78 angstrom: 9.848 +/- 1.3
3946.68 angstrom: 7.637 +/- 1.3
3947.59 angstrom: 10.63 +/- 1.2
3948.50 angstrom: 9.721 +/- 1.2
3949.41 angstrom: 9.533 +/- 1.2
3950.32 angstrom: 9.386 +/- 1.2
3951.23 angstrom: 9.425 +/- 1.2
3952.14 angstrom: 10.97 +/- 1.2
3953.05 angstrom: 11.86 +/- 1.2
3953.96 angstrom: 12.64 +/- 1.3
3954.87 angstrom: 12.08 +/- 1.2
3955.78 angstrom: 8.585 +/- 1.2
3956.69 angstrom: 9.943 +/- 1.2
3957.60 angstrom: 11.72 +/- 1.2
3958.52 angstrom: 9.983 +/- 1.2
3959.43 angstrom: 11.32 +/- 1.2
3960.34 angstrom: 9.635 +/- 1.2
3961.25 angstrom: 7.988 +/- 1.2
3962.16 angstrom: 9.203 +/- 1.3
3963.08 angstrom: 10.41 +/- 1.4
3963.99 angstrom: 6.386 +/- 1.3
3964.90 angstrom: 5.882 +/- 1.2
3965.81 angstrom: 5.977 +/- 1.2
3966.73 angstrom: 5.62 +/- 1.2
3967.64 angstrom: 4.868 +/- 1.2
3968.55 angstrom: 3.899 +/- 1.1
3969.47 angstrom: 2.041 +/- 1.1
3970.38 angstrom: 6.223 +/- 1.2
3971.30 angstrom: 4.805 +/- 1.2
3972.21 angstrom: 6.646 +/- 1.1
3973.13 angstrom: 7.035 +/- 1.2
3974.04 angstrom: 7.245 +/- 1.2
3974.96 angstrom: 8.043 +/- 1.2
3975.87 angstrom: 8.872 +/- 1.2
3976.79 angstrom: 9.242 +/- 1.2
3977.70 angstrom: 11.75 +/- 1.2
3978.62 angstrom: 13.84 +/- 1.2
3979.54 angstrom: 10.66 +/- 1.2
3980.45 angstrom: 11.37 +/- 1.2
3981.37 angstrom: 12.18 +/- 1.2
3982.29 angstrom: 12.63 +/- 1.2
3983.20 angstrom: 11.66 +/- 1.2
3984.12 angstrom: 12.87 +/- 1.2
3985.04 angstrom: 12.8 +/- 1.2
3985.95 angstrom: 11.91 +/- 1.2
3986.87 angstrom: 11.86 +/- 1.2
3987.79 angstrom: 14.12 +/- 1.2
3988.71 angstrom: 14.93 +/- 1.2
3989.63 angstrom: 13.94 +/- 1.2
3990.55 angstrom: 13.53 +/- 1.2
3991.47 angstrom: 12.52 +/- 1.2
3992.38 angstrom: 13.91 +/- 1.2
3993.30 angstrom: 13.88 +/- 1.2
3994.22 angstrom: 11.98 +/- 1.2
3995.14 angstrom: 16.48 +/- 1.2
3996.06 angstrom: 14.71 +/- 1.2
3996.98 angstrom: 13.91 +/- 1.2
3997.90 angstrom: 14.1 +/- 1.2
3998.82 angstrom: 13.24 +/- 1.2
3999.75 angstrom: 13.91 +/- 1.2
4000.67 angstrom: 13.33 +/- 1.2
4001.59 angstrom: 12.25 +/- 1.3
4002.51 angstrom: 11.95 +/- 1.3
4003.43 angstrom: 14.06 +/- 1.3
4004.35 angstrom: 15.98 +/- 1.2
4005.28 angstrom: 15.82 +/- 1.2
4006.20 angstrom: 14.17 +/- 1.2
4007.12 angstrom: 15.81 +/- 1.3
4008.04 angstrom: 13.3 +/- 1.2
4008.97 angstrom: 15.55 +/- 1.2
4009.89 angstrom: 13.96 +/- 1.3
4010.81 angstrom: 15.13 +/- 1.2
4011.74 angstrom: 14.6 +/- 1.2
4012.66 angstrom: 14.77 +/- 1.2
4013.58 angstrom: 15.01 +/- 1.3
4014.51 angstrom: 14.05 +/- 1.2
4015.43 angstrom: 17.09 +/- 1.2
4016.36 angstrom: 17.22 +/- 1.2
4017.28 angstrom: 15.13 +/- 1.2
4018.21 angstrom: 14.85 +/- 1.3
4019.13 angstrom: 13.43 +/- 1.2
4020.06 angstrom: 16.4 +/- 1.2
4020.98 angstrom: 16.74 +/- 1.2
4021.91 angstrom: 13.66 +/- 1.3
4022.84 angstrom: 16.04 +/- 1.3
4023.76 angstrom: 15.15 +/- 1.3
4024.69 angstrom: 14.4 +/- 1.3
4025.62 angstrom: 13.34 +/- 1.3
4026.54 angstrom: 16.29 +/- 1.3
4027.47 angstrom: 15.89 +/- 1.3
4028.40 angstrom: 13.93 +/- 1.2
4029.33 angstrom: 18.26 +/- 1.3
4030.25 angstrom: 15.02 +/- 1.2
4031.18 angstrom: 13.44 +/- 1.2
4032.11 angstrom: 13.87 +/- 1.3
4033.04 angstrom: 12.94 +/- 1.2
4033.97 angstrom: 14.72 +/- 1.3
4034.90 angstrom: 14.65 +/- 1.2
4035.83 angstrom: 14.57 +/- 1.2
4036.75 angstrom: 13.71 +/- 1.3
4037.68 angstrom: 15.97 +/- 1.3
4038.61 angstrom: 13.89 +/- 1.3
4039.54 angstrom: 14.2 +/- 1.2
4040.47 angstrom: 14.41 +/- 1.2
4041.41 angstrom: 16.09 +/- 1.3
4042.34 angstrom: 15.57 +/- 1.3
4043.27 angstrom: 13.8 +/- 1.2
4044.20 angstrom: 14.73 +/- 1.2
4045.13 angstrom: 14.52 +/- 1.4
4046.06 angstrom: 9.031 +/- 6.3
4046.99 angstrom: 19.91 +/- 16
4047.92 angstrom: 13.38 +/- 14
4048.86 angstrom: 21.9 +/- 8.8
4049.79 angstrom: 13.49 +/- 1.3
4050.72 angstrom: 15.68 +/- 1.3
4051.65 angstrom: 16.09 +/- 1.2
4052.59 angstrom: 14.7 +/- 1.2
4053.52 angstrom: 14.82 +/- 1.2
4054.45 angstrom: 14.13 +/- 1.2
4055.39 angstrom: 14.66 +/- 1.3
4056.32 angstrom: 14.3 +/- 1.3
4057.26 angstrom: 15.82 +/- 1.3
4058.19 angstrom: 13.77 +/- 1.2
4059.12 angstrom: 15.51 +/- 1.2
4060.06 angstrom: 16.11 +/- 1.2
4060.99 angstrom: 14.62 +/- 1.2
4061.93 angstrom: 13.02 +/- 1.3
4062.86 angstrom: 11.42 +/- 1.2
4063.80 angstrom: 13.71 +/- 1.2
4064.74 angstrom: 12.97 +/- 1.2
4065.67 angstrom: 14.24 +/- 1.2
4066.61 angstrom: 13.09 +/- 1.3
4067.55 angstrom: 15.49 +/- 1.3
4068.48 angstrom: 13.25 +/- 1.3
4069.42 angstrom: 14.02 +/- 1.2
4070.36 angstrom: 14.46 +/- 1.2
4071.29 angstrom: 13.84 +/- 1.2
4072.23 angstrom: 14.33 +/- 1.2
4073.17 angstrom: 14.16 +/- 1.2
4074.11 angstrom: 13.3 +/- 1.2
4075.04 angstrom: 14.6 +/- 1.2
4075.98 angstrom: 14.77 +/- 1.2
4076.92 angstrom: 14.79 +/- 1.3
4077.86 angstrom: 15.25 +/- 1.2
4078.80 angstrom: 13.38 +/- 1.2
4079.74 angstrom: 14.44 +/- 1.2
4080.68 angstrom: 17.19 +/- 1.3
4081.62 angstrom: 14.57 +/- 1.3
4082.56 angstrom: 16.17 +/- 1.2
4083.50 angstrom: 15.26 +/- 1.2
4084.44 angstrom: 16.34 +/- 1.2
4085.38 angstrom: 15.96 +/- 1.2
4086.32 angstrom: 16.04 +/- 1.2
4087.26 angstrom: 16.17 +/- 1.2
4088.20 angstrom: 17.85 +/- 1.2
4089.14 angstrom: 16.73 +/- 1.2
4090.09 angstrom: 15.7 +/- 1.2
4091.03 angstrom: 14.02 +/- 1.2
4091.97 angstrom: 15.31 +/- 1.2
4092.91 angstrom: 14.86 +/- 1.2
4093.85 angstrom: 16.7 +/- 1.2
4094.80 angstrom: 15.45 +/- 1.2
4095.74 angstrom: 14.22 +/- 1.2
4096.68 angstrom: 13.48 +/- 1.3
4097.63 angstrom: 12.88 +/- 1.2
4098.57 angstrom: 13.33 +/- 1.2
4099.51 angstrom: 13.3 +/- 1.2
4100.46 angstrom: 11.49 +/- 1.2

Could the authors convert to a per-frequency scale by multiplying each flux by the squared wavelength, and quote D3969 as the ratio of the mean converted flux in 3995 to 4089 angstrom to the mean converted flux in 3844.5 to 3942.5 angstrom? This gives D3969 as 1.93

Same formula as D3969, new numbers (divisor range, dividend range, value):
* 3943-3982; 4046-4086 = 1.75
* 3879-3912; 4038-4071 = 1.71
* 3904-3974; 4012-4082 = 1.85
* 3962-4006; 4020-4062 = 1.40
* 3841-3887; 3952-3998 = 1.42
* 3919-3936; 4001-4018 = 2.19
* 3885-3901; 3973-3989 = 1.33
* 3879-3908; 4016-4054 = 1.79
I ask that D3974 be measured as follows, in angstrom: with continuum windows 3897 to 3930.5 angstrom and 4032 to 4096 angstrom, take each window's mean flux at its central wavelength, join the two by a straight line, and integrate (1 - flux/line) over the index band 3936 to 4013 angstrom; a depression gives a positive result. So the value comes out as 7.4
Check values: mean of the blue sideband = 9.58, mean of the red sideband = 14.8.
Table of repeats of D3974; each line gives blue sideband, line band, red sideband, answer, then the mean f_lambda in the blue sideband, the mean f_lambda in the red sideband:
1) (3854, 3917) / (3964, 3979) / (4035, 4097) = 6.1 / 8.69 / 14.9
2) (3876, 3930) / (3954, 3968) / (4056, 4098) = 2.8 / 9.15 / 14.8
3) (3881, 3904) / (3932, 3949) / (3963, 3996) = 4.6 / 8.72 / 10.1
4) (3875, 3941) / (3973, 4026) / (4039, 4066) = -4.6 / 8.44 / 14.7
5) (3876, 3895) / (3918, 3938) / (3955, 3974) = 1.9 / 8.21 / 7.48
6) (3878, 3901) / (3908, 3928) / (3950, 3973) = -3.3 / 8.7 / 8.27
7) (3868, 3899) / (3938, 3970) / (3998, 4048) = 8.0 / 8.22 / 14.7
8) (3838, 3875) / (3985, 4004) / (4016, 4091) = -1.2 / 7.57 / 14.9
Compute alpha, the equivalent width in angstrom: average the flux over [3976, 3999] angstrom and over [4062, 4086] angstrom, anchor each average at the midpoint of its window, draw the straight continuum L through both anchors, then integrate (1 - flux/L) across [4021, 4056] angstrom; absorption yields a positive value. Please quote -2.8 angstrom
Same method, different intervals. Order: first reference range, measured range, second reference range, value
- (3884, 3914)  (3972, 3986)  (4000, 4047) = 2.50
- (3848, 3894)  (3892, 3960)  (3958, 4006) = 2.90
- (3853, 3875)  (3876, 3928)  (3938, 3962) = -4.52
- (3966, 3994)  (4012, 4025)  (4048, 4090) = -3.28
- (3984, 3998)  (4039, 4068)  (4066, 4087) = -0.46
